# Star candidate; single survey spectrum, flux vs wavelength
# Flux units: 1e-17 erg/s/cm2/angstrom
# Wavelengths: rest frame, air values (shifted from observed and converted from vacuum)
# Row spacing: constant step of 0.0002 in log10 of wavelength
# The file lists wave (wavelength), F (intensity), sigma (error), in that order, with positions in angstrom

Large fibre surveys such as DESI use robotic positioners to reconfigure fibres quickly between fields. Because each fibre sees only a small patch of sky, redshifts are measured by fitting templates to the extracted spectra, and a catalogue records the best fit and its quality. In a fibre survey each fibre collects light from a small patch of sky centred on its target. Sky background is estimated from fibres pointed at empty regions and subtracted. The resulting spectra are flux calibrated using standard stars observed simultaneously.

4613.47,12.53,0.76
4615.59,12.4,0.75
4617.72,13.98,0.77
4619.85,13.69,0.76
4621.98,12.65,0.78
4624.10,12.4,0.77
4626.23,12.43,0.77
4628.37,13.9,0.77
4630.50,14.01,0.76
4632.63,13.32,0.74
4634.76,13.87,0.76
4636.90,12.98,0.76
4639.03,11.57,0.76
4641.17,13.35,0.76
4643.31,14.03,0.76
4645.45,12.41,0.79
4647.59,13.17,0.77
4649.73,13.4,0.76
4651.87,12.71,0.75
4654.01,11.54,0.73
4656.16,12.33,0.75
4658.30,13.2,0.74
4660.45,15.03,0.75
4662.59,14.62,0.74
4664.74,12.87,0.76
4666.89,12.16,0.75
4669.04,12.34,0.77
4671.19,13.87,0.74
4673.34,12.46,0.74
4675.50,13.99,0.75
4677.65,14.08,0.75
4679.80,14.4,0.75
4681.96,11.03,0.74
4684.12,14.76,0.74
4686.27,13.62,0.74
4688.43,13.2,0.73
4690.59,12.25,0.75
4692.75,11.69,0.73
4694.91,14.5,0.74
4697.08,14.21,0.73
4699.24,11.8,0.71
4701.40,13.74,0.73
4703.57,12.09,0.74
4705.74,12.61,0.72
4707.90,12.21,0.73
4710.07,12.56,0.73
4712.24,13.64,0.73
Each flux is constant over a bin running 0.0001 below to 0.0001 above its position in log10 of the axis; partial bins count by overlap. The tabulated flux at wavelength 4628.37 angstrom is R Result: 13.9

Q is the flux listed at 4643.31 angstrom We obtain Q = 14.03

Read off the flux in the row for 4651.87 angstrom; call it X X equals 12.71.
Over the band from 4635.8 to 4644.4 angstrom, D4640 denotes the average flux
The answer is 13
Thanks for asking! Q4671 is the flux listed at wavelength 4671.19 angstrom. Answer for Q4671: 13.87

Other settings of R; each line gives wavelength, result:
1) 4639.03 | 11.57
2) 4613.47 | 12.53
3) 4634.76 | 13.87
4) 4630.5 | 14.01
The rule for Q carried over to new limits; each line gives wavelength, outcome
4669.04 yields 12.34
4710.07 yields 12.56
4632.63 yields 13.32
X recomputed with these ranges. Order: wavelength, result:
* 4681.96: 11.03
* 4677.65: 14.08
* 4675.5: 13.99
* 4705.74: 12.61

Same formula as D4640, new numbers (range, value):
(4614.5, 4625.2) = 13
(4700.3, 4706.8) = 12.8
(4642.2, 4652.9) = 13.1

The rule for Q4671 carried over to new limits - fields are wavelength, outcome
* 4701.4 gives 13.74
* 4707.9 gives 12.21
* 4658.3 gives 13.2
